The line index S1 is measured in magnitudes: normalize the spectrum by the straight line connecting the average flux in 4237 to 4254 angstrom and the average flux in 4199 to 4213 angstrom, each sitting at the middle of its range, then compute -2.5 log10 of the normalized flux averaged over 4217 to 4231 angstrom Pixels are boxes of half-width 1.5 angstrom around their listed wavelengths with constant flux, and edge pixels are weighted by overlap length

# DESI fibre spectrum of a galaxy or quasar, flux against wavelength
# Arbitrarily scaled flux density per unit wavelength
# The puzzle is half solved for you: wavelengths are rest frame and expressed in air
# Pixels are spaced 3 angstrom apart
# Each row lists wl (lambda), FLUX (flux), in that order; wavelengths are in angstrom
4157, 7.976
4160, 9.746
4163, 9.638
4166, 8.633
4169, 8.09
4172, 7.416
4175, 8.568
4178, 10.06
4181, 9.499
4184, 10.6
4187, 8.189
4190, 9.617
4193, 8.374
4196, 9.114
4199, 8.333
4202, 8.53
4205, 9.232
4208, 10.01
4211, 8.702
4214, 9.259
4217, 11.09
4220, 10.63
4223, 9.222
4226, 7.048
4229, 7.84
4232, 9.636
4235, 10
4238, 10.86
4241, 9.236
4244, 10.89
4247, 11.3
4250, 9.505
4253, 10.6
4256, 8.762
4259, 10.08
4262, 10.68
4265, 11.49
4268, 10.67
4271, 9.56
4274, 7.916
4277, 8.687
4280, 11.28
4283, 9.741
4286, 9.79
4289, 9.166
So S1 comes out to 0.08 mag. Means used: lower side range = 9.04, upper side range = 10.4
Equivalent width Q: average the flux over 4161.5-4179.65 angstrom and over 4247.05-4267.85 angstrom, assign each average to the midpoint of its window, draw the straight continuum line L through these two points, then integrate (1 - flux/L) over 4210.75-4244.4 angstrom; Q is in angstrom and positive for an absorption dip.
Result 0.8 angstrom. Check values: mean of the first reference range 8.74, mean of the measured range 9.52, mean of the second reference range 10.3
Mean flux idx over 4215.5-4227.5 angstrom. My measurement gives 9.5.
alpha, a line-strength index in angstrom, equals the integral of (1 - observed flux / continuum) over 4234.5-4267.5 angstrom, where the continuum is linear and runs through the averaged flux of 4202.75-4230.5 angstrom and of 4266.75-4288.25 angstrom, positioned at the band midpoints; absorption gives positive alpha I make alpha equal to -3.1 angstrom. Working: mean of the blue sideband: 9.21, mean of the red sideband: 9.63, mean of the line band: 10.3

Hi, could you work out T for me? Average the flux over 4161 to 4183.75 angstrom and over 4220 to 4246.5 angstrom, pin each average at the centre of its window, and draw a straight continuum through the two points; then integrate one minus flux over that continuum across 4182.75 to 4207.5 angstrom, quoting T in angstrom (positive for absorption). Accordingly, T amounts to 0.36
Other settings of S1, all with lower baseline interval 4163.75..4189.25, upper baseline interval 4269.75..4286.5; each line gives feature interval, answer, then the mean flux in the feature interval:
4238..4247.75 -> -0.13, 10.5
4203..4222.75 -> -0.07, 9.75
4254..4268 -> -0.10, 10.3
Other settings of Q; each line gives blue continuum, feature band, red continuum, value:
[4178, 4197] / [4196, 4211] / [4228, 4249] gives 0.8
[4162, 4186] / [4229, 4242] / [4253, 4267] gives 0.3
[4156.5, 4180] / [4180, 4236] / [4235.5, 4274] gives 1.5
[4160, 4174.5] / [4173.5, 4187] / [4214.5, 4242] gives -1.1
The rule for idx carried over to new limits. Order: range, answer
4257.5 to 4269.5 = 10.7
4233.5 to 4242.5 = 10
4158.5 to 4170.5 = 9.03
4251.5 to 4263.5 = 10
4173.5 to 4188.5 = 9.38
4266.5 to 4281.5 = 9.62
